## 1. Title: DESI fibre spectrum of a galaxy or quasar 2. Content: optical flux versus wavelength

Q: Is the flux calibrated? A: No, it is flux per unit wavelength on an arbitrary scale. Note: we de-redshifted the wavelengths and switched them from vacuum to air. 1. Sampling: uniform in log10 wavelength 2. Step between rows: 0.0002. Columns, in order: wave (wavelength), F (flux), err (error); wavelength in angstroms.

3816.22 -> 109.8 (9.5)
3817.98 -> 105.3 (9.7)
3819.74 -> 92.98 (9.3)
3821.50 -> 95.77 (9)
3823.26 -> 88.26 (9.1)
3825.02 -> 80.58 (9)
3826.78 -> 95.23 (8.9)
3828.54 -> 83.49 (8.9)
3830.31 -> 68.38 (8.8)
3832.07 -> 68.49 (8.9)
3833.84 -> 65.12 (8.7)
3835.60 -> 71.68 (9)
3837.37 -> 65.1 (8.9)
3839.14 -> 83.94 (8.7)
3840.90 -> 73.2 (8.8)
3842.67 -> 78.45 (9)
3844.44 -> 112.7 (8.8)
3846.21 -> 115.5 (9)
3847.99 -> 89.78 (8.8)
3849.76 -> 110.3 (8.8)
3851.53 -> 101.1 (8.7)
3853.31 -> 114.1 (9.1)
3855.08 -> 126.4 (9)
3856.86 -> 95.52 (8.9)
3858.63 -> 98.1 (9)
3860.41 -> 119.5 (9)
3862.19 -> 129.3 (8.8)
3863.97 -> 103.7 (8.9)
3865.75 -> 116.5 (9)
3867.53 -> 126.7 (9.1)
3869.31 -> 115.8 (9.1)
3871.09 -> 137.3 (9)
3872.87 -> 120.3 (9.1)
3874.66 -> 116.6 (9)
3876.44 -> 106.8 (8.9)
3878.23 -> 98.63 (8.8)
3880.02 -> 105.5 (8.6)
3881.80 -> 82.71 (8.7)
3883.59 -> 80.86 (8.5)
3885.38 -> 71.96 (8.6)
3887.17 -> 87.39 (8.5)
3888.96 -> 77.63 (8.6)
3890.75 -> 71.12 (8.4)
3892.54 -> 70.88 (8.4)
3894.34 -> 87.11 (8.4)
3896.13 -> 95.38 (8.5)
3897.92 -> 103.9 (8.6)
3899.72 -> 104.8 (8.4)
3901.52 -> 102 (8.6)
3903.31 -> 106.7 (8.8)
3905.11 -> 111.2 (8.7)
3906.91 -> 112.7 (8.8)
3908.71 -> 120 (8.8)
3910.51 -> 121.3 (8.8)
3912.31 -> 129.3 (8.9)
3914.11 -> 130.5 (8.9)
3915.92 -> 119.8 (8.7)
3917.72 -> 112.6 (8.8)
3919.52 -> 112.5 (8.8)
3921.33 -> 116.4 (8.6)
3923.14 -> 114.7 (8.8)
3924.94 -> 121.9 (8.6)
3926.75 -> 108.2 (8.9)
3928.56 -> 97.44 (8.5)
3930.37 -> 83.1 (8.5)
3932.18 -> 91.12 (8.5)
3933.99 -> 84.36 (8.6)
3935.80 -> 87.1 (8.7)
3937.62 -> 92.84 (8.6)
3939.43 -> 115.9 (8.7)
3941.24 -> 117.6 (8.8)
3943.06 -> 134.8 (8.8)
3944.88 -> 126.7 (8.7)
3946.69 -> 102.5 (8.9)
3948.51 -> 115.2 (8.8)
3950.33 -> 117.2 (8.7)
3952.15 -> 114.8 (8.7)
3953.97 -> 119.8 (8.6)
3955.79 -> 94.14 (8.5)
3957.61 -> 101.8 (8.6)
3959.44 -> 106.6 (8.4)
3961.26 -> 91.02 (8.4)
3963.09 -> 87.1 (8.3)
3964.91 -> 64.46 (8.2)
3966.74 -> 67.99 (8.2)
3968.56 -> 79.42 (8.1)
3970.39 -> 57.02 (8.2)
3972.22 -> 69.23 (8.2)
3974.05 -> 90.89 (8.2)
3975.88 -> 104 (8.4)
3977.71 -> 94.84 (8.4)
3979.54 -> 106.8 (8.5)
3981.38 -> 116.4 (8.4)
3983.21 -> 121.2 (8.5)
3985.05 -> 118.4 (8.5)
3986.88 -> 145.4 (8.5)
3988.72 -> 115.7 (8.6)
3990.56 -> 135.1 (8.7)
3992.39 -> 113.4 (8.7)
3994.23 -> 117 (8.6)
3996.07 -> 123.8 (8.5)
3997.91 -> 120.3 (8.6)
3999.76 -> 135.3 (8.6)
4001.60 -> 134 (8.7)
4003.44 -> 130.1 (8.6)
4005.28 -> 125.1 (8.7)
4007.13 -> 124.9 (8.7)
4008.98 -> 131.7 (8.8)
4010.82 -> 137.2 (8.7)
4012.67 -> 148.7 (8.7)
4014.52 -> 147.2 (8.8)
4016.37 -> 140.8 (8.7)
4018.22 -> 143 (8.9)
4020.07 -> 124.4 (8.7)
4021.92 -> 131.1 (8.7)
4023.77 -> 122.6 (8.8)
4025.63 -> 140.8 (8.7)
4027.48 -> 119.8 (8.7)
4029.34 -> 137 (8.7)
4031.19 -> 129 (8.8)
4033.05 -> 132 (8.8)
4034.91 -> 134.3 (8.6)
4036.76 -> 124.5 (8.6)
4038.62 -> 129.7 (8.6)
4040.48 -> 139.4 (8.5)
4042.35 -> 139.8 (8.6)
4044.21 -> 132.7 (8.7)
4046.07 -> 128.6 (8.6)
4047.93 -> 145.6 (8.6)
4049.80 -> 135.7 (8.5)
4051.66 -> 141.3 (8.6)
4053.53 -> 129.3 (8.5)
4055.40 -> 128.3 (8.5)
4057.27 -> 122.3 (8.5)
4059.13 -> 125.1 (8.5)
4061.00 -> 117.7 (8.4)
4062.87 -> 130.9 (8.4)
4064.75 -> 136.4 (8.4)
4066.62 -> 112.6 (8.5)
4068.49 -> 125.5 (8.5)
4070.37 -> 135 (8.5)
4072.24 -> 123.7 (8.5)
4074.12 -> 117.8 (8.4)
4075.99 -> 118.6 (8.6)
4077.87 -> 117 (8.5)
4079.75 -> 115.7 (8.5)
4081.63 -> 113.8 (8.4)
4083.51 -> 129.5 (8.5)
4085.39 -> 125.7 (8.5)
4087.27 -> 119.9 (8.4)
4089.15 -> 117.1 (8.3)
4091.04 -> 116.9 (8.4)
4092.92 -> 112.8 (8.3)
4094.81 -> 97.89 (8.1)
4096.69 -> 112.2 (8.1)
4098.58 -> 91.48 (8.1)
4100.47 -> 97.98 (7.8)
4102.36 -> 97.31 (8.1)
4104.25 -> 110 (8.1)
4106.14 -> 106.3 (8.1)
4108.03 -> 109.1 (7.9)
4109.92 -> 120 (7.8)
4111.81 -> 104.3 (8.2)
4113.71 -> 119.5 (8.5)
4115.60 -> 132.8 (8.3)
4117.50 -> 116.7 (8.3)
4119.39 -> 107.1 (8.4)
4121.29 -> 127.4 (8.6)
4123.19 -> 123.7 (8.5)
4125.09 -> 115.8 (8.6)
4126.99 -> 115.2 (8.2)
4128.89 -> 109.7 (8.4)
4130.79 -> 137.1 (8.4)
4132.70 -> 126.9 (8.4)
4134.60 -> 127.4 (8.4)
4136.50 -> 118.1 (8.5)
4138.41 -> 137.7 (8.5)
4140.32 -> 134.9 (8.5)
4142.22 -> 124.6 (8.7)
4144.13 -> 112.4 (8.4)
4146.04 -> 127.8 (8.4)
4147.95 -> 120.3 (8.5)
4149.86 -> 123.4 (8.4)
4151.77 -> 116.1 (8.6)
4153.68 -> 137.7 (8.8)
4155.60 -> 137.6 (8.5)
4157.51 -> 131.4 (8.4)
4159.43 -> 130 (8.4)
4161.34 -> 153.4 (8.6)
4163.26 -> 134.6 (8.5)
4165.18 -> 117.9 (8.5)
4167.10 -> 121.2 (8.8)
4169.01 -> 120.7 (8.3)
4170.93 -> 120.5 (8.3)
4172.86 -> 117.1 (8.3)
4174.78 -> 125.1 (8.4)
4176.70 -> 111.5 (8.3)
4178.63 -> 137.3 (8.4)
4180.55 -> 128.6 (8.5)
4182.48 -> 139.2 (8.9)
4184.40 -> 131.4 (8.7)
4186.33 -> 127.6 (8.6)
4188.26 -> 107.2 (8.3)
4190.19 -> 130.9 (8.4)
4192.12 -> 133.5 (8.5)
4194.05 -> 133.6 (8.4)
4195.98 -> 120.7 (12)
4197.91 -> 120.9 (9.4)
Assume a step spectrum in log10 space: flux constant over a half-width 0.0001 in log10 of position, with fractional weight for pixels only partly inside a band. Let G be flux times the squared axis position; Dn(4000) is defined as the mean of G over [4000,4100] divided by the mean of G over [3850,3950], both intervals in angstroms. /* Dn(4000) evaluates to 1.3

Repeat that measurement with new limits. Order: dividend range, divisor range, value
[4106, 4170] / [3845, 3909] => 1.36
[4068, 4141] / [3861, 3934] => 1.24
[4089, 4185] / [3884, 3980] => 1.34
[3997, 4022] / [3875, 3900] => 1.60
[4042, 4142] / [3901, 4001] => 1.20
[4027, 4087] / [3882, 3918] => 1.38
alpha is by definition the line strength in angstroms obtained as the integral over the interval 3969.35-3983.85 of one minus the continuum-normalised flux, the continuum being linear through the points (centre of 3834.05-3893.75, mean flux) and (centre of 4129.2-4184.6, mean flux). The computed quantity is 2.0 angstroms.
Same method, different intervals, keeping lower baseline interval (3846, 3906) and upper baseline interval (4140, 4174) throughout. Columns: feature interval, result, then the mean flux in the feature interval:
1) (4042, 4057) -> -2.16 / 134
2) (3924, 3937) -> 1.36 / 96.2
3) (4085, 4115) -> 2.93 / 110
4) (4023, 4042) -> -2.49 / 131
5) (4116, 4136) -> 0.49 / 121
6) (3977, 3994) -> -1.02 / 119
